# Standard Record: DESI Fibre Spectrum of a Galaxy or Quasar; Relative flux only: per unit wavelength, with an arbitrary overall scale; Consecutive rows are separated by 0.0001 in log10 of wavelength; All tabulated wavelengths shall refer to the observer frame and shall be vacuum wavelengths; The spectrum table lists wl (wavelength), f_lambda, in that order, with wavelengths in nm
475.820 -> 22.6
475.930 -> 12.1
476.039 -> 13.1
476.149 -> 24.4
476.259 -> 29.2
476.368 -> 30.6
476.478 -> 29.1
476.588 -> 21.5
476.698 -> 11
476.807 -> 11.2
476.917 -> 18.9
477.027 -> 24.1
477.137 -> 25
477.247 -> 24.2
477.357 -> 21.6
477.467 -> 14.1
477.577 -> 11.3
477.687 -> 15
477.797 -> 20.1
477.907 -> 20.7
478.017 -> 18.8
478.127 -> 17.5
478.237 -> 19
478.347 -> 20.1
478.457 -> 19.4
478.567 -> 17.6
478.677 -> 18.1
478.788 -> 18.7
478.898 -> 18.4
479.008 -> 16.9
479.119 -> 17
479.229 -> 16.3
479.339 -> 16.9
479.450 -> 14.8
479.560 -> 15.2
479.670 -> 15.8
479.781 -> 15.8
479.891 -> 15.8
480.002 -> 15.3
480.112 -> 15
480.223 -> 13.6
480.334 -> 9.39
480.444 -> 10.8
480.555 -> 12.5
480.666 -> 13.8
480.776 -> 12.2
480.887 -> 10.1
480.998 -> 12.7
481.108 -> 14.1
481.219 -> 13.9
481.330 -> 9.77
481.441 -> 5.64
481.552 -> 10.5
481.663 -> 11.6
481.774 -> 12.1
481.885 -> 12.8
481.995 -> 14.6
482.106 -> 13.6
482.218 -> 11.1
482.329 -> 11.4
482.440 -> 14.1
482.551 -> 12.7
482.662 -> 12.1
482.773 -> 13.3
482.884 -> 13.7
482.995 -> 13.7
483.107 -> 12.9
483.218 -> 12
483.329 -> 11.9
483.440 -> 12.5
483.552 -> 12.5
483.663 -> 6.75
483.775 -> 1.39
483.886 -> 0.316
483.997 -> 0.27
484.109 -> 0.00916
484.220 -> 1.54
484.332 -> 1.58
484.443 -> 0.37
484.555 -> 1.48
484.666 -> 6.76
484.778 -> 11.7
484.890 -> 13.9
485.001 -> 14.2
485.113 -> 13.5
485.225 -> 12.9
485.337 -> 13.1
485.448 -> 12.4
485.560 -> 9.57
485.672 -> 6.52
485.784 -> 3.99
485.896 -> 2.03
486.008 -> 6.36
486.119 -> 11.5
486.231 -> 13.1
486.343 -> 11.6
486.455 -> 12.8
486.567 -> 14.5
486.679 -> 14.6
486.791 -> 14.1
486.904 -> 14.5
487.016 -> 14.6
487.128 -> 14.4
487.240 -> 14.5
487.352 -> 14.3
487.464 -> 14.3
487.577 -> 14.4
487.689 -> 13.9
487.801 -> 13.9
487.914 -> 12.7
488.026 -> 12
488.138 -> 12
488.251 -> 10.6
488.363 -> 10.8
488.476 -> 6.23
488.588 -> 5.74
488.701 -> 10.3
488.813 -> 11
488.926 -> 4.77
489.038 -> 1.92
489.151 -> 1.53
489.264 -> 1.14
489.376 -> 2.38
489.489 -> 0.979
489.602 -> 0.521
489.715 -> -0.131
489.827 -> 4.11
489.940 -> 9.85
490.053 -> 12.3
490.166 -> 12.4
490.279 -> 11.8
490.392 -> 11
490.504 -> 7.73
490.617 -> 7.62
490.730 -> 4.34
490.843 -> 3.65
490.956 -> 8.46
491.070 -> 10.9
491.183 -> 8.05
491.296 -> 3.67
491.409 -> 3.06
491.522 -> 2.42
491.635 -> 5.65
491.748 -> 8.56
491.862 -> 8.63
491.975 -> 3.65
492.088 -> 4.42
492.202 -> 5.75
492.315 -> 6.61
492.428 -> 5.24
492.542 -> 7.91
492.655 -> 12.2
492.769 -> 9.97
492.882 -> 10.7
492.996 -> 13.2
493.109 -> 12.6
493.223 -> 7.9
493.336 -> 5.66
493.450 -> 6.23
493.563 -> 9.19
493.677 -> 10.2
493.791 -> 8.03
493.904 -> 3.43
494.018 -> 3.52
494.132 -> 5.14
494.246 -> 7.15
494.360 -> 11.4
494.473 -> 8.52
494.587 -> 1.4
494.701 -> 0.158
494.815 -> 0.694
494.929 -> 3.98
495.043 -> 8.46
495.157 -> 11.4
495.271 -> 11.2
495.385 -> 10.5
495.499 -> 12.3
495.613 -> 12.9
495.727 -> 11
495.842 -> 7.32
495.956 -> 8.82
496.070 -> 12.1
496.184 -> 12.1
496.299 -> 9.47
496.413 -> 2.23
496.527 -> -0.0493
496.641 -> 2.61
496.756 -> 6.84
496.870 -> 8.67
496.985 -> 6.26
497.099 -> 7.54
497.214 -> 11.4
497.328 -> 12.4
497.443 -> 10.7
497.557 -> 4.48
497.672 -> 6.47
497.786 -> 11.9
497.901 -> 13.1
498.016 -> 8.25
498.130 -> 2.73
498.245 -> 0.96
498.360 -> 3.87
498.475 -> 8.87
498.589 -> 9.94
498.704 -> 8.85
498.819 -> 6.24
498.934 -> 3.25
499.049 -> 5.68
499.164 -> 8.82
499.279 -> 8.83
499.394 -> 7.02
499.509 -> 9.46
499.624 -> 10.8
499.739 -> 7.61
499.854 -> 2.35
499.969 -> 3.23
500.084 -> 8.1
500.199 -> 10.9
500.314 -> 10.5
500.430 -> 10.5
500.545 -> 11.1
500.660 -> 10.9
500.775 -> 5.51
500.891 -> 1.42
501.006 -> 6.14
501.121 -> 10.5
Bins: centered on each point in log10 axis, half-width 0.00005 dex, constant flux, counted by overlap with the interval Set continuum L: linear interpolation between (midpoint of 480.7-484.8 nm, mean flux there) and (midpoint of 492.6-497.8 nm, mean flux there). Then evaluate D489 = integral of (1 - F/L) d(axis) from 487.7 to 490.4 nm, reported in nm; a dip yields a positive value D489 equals 0.37 nm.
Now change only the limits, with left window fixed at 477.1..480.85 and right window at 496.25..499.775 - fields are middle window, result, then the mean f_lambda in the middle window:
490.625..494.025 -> 0.949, 7.19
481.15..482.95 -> 0.356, 12.1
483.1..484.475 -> 0.848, 5.53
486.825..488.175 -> -0.152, 13.8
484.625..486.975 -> 0.363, 11.2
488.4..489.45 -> 0.601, 5.04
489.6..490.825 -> 0.383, 7.61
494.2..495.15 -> 0.361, 5.52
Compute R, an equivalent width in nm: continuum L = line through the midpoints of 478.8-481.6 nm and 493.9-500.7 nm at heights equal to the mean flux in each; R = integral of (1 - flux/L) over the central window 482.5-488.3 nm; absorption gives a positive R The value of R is 0.72 nm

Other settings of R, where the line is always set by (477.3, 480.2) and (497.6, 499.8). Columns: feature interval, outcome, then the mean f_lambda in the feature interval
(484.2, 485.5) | 0.49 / 8.81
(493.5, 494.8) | 0.50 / 6.02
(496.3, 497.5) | 0.19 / 6.99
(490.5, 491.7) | 0.57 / 5.9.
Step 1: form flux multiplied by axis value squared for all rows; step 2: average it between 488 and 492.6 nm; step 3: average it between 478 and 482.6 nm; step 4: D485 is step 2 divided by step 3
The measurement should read 0.5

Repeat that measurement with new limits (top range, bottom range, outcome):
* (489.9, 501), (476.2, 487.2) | 0.61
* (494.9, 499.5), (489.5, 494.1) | 1.14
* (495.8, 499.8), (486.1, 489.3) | 0.71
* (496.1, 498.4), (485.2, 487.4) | 0.65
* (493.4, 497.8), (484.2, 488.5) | 0.73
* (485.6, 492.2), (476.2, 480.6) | 0.50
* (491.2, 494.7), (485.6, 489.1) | 0.66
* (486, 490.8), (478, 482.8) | 0.69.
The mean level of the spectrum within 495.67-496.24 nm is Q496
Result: 10.3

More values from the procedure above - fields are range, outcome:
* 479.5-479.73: 15.5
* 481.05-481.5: 10.9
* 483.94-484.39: 0.846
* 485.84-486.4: 8.94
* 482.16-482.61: 12.3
